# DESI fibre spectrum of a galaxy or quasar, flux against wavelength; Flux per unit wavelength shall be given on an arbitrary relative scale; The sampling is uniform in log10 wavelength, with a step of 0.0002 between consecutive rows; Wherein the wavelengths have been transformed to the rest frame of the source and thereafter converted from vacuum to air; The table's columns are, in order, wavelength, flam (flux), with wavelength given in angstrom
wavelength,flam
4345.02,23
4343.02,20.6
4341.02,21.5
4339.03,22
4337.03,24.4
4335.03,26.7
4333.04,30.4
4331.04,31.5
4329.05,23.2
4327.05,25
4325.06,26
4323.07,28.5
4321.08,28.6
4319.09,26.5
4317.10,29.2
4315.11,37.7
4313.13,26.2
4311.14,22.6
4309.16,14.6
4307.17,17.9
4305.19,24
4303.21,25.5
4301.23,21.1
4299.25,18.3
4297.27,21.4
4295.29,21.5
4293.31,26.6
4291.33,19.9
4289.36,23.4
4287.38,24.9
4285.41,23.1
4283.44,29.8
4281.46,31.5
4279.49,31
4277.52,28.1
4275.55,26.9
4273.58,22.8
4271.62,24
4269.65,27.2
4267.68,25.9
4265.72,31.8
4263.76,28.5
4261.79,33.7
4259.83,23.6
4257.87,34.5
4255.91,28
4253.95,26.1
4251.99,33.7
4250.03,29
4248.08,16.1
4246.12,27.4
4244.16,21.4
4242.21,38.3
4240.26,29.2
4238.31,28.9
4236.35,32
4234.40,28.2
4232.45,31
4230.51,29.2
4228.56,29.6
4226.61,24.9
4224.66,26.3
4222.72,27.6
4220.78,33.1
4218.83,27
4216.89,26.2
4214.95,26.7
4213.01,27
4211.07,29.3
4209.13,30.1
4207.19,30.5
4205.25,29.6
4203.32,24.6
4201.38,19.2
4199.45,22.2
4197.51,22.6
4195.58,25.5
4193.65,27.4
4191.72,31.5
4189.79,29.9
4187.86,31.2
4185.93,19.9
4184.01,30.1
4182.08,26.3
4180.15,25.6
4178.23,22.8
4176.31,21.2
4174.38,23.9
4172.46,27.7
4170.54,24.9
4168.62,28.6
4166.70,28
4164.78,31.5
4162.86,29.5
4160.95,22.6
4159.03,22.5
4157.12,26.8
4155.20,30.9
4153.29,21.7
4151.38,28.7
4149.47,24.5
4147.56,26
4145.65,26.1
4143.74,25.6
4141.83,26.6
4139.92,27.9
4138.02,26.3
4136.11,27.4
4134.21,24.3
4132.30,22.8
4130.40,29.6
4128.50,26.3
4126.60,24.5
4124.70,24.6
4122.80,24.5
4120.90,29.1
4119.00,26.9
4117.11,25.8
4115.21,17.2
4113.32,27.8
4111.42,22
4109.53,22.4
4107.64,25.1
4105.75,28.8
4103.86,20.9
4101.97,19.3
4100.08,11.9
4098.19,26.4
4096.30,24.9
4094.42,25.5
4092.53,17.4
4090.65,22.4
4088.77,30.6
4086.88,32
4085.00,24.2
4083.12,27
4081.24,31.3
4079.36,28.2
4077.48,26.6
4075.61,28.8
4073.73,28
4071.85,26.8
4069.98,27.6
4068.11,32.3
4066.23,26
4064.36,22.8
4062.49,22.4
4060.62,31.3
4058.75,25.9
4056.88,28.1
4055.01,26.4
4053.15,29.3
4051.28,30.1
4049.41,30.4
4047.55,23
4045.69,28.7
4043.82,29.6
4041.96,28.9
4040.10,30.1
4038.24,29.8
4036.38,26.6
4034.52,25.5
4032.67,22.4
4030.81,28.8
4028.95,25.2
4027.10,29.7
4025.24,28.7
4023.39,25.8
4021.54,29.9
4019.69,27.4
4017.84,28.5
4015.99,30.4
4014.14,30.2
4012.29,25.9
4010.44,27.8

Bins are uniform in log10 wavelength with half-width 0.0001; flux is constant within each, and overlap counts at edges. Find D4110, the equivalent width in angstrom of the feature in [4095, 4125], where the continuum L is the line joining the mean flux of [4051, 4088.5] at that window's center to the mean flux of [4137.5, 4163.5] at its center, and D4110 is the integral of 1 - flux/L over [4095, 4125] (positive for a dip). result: 3.7 angstrom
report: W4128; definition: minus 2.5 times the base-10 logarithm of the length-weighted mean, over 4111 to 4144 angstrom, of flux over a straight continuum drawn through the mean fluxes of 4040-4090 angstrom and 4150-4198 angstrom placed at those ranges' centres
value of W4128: 0.063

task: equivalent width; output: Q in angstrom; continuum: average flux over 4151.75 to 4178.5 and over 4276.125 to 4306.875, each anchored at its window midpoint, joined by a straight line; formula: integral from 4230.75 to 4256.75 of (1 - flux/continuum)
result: -3.43 angstrom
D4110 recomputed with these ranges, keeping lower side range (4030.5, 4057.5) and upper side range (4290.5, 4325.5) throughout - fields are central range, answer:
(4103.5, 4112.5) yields 0.96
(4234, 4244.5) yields -2.12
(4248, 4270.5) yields -3.42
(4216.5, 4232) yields -1.71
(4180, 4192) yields -0.85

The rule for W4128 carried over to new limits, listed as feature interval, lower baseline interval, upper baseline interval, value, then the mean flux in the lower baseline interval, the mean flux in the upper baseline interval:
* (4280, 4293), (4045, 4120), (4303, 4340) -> 0.01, 25.8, 25.8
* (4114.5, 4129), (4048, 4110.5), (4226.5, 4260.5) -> 0.07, 26.1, 28.5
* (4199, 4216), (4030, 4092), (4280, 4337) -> -0.02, 27.6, 25.2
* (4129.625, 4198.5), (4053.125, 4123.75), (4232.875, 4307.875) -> -0.02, 25.6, 26.5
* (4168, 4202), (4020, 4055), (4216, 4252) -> 0.10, 27.9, 28.2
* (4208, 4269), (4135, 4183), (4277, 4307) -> -0.14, 26.1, 24.4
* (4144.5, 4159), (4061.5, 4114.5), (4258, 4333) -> -0.03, 25.3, 25.9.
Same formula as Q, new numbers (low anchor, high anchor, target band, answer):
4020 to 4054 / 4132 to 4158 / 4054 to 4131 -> 4.14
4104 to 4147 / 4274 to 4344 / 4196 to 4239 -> -3.78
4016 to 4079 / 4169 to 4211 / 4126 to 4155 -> 0.69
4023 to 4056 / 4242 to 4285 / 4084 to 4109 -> 3.61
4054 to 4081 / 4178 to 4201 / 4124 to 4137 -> 0.53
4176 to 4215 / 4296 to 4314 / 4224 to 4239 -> -2.49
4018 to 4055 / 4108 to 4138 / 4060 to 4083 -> -0.76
